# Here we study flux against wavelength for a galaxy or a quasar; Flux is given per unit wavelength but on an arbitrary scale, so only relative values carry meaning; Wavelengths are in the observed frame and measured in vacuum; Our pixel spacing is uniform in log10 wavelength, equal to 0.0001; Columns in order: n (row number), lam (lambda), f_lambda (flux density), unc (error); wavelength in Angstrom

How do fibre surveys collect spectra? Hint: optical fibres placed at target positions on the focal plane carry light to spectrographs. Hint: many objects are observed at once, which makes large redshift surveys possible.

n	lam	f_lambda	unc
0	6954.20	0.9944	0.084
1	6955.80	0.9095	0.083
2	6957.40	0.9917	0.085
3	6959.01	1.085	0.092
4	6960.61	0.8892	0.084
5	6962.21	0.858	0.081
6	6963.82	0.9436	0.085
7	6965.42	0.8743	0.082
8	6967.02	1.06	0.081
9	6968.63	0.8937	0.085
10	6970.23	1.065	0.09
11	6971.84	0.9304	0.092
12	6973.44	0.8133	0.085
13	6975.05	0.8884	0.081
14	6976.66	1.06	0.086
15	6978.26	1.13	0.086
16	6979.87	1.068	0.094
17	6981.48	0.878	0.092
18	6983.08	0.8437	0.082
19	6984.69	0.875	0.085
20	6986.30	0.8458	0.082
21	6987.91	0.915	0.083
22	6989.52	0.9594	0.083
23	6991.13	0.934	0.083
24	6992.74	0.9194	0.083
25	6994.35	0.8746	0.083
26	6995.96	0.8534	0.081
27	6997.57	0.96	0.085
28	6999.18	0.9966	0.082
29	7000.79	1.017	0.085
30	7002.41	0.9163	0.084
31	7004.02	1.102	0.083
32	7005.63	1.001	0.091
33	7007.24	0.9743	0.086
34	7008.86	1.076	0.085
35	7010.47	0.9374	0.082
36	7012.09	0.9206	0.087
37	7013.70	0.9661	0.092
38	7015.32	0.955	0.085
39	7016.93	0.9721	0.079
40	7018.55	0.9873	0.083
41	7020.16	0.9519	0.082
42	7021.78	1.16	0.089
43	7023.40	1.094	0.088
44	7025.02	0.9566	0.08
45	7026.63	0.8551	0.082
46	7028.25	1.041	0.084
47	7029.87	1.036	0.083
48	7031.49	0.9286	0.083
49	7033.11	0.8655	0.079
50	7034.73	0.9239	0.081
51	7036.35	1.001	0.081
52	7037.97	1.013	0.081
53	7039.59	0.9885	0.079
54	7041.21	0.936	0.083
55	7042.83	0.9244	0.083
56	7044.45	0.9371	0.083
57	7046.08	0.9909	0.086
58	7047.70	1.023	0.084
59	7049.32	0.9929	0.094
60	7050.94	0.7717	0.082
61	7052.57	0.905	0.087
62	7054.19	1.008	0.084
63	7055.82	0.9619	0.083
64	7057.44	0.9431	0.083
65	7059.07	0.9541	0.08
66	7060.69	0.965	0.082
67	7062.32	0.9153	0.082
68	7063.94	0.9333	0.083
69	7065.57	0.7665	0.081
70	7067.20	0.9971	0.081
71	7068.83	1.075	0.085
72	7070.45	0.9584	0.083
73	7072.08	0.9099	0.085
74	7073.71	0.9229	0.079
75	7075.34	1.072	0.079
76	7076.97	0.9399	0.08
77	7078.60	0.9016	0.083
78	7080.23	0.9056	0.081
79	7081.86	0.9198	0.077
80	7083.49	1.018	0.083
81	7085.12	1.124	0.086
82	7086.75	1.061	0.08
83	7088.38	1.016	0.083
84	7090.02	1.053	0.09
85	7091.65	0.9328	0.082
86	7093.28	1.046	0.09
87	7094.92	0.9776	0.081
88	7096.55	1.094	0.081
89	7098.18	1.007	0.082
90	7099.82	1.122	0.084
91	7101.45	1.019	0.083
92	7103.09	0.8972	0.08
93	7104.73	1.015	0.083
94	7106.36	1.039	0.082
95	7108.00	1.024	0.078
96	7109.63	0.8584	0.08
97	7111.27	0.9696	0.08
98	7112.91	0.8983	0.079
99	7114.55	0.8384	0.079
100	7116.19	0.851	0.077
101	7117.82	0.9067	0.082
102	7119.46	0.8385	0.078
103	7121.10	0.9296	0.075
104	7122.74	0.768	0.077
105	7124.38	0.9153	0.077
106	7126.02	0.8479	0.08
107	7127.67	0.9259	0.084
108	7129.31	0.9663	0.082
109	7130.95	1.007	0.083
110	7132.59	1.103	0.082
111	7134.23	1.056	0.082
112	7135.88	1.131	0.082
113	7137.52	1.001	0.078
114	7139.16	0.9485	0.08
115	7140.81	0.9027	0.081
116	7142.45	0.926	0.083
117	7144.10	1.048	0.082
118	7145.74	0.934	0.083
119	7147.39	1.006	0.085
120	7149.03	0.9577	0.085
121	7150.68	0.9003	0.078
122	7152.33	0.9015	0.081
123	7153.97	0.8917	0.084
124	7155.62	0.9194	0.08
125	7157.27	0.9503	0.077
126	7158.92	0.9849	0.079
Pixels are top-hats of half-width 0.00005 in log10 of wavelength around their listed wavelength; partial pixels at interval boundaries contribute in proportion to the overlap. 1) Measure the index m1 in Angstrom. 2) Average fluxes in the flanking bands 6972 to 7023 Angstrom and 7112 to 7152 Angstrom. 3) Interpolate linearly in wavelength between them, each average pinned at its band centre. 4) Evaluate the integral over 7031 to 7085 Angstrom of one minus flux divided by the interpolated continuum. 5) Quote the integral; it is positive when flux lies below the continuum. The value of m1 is 0.1 Angstrom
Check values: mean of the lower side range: 0.96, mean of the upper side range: 0.941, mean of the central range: 0.95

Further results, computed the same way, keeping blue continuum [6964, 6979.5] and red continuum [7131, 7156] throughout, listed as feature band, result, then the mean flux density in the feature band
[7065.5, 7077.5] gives 0.1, 0.967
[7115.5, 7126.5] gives 1.2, 0.867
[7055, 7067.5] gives 0.6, 0.926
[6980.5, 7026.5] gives 0.7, 0.958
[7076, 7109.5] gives -1.0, 1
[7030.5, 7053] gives 0.7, 0.944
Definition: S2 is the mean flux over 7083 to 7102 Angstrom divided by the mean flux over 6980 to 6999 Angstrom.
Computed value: 1.1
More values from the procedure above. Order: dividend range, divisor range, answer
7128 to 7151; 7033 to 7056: 1.04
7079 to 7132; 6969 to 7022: 1.00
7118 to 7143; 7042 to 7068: 1.01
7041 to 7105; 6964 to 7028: 1.01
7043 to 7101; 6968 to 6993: 1.04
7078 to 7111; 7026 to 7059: 1.05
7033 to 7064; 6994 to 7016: 0.98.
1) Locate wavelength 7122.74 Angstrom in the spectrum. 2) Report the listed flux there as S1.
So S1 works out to 0.768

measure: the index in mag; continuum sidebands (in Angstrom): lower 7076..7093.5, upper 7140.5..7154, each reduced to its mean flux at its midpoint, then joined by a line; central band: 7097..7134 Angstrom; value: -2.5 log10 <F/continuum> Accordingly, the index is 0.03 mag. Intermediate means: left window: 0.992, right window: 0.946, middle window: 0.946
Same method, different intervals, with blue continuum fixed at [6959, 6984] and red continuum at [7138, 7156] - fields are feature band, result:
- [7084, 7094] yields -0.10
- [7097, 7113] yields -0.05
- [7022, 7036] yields -0.03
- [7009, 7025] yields -0.05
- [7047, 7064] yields 0.00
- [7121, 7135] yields -0.01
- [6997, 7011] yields -0.06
